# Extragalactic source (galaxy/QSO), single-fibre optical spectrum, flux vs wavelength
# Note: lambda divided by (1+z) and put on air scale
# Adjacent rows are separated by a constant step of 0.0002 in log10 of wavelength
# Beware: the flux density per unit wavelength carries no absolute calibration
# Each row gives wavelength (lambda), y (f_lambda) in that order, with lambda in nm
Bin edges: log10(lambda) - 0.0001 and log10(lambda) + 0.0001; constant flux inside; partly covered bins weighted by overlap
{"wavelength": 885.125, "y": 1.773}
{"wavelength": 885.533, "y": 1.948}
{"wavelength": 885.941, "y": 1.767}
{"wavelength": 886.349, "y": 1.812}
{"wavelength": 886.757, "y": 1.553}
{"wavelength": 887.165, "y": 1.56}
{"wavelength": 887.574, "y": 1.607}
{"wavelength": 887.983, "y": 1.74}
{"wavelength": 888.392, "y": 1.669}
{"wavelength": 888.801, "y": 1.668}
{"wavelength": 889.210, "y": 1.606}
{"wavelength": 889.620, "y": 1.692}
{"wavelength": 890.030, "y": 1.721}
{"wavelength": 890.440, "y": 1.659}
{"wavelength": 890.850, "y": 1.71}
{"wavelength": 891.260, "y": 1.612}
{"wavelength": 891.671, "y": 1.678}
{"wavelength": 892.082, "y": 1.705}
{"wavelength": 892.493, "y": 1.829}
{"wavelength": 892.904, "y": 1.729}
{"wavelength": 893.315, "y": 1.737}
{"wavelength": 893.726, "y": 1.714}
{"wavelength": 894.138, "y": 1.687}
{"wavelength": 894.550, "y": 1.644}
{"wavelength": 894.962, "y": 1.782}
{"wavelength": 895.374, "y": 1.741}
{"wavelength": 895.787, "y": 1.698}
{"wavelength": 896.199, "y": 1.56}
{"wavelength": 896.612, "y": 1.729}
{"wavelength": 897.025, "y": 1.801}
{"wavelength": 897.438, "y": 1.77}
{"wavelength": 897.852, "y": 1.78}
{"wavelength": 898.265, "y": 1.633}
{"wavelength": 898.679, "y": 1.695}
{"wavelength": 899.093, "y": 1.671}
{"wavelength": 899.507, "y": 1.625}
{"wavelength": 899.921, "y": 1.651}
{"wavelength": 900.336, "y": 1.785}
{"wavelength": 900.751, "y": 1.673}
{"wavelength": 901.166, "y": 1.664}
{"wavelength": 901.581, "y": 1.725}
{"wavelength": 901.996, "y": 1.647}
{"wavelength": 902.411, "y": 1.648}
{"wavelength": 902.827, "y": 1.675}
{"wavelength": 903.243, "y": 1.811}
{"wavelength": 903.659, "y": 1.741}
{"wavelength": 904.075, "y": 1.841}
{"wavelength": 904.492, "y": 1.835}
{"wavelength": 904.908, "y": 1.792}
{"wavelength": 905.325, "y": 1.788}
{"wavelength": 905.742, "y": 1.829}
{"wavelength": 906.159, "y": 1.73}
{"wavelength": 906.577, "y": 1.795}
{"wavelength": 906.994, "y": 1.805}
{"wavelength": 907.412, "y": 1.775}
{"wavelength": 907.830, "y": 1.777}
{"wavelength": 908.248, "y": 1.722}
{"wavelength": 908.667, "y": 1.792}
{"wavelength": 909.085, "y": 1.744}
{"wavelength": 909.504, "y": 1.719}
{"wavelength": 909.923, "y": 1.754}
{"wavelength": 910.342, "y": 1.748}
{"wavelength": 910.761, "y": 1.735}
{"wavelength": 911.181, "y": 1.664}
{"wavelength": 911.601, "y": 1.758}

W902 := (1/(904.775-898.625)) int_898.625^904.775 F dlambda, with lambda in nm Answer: 1.71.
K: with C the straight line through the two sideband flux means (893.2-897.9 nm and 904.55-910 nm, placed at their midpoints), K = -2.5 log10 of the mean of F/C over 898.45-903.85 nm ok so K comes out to 0.03 mag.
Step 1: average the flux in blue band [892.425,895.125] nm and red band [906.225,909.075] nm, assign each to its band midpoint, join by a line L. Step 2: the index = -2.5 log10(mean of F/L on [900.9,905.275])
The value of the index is 0.01 mag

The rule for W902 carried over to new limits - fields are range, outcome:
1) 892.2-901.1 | 1.71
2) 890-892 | 1.67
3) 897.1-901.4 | 1.7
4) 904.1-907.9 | 1.79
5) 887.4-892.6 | 1.68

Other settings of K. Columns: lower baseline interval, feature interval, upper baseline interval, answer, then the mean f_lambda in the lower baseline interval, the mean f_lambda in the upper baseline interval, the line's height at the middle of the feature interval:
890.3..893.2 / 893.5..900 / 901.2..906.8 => 0.02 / 1.71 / 1.76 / 1.73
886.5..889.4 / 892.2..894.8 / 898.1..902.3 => -0.05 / 1.63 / 1.68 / 1.65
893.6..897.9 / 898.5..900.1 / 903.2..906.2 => 0.06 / 1.72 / 1.8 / 1.75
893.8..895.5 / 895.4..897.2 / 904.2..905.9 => 0.02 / 1.71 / 1.81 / 1.73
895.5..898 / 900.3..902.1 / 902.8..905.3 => 0.04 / 1.72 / 1.79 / 1.76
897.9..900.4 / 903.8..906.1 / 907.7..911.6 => -0.06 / 1.68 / 1.74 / 1.71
